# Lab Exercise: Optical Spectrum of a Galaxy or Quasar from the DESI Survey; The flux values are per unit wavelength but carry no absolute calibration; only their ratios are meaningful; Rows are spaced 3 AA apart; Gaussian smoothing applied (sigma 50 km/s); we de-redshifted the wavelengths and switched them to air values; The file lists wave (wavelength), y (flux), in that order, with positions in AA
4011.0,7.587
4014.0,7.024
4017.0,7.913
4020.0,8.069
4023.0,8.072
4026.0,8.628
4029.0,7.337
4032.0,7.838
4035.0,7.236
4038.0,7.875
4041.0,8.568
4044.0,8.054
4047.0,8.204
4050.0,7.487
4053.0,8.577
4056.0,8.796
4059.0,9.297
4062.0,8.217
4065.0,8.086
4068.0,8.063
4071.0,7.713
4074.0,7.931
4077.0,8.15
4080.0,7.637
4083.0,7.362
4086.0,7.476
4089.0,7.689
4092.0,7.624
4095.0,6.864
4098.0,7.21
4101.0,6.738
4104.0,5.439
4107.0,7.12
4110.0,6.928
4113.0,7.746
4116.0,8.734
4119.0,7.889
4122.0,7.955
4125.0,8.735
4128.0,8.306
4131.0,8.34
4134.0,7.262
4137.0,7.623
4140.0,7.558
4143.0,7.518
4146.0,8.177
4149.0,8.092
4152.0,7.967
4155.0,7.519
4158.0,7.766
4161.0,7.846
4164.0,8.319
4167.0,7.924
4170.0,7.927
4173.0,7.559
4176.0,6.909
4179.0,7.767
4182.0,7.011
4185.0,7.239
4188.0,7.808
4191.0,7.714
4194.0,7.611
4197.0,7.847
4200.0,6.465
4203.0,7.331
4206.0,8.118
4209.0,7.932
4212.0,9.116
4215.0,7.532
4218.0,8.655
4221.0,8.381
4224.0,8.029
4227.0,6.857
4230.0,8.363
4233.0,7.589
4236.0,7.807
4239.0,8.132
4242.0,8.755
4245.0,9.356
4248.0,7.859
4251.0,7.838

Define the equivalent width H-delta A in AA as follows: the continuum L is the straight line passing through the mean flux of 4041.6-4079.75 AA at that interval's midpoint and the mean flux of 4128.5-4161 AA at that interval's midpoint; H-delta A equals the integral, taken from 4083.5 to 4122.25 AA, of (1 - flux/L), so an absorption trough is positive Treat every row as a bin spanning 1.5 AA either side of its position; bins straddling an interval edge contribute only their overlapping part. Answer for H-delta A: 3.29 AA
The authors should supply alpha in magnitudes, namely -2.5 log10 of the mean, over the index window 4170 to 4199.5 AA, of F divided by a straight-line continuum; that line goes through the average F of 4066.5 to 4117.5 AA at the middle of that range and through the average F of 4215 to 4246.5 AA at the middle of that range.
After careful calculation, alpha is 0.062 mag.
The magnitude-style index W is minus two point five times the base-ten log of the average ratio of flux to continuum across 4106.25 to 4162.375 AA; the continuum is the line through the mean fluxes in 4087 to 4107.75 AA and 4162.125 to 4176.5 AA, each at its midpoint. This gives -0.07 mag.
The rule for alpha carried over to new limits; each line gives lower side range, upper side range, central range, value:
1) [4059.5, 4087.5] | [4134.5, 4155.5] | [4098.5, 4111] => 0.188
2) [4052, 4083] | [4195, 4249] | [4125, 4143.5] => 0.035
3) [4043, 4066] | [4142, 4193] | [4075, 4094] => 0.074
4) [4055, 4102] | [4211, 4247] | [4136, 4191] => 0.045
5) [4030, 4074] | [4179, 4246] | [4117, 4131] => -0.032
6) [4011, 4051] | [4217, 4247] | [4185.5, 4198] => 0.057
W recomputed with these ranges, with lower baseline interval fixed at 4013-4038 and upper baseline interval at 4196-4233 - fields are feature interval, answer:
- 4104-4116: 0.087 mag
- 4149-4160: 0.006 mag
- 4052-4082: -0.057 mag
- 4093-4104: 0.157 mag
